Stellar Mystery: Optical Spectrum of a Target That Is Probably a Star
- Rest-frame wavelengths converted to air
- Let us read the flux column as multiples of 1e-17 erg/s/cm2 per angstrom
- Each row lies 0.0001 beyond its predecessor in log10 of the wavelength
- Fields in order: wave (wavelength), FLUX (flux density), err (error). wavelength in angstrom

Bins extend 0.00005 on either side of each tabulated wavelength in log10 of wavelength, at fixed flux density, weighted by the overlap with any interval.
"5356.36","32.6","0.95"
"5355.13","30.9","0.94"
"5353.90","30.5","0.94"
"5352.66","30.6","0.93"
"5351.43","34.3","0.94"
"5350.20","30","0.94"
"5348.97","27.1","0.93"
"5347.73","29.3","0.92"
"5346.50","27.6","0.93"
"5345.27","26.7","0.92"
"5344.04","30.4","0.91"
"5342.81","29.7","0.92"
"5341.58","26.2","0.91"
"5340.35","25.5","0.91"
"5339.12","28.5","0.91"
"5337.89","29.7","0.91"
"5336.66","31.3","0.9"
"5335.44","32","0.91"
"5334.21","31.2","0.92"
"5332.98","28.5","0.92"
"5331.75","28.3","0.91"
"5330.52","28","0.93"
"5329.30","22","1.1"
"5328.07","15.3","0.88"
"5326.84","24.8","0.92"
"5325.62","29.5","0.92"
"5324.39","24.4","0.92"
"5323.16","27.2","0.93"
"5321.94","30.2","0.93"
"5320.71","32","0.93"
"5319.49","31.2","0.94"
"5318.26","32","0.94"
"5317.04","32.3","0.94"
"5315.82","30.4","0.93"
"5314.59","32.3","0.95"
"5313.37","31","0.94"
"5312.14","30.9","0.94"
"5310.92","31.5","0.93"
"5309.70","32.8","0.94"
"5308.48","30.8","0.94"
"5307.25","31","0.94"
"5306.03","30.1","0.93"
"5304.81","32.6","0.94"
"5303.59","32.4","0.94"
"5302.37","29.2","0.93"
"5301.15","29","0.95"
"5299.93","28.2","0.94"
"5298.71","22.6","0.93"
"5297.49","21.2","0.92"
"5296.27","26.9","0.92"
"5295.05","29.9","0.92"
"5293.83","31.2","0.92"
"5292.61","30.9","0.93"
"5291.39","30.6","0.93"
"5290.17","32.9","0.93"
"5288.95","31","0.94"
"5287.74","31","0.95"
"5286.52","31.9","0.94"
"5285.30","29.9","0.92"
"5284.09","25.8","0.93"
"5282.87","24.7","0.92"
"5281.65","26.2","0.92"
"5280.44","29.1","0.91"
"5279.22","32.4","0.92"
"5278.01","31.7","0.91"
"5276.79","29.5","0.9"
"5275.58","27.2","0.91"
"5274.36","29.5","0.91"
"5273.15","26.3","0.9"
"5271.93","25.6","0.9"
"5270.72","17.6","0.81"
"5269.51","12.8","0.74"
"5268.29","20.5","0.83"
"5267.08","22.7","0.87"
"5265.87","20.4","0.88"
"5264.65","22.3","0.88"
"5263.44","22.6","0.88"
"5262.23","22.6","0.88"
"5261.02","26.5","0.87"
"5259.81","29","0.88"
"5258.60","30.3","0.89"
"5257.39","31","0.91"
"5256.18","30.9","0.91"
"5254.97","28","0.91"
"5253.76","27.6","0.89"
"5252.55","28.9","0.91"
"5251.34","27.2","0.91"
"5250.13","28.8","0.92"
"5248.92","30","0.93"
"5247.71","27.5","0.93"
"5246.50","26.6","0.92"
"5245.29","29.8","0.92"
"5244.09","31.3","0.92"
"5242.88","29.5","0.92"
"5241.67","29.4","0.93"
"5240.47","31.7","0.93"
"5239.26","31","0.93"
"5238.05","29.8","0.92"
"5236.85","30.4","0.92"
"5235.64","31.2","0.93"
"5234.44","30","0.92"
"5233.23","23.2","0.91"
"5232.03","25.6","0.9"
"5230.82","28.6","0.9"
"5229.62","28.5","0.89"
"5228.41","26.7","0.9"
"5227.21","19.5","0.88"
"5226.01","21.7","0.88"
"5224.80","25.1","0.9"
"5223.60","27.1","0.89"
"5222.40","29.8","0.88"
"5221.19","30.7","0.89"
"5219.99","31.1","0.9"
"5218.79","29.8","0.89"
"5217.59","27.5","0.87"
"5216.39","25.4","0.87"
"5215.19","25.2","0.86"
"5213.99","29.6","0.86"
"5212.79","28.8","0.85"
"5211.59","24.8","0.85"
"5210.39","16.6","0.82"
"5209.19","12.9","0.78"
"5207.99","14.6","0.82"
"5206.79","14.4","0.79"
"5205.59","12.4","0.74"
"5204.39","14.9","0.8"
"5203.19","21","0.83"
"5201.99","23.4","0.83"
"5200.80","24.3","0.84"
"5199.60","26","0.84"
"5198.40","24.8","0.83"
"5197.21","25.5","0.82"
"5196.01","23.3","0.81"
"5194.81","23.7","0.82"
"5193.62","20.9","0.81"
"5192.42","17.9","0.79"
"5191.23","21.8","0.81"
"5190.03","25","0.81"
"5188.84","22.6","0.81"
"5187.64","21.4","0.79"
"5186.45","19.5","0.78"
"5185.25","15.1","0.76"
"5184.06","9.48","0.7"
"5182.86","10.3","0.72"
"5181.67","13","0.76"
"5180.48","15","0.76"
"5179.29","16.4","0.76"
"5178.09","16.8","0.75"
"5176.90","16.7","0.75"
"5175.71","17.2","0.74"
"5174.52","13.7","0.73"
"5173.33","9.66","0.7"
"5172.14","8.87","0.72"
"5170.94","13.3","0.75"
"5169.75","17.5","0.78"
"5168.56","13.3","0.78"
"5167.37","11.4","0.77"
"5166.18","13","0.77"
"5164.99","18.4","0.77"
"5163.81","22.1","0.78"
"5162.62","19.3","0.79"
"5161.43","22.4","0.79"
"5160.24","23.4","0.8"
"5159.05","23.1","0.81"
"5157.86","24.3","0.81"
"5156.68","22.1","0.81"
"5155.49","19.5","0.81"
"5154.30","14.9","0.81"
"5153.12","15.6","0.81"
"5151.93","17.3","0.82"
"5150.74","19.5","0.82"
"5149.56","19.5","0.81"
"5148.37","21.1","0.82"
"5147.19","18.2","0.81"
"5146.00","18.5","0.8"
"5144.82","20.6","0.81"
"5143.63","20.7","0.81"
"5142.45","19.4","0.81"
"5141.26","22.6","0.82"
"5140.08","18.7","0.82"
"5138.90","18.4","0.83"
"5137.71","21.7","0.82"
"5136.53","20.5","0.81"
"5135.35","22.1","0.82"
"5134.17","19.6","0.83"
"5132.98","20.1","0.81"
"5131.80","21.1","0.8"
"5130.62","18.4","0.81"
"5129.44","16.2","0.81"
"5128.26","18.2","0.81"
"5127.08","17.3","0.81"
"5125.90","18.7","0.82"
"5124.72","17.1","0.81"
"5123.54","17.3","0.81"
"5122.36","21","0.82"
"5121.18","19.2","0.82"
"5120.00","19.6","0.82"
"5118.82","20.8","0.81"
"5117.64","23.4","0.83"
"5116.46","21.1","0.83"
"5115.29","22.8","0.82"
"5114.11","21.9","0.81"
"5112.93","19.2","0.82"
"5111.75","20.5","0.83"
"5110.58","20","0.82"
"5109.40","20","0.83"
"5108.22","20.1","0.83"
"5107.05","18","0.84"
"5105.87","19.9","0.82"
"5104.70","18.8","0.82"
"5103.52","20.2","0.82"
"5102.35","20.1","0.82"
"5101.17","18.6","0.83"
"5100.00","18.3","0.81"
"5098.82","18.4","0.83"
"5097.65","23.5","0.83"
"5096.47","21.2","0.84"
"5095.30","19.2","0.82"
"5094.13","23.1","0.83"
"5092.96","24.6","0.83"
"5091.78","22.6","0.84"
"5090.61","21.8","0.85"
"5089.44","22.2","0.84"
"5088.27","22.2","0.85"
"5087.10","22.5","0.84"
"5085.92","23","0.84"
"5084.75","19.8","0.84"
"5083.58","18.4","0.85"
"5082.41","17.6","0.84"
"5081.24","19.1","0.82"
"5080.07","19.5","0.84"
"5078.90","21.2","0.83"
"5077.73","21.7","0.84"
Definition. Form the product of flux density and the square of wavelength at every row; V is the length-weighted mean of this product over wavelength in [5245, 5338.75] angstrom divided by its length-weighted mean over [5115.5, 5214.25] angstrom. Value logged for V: 1.56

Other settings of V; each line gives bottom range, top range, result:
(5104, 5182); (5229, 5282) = 1.53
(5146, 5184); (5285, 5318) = 1.88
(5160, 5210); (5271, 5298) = 1.68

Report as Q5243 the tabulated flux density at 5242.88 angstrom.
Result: 29.5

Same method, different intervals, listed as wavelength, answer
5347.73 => 29.3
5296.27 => 26.9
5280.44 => 29.1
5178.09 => 16.8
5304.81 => 32.6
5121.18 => 19.2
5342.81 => 29.7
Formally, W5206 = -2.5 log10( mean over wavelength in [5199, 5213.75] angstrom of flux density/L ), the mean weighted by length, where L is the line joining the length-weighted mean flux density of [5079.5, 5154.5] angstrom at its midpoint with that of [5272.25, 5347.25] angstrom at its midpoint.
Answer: 0.22 mag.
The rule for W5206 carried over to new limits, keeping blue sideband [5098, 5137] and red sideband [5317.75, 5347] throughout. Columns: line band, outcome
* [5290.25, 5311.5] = -0.11 mag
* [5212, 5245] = -0.17 mag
